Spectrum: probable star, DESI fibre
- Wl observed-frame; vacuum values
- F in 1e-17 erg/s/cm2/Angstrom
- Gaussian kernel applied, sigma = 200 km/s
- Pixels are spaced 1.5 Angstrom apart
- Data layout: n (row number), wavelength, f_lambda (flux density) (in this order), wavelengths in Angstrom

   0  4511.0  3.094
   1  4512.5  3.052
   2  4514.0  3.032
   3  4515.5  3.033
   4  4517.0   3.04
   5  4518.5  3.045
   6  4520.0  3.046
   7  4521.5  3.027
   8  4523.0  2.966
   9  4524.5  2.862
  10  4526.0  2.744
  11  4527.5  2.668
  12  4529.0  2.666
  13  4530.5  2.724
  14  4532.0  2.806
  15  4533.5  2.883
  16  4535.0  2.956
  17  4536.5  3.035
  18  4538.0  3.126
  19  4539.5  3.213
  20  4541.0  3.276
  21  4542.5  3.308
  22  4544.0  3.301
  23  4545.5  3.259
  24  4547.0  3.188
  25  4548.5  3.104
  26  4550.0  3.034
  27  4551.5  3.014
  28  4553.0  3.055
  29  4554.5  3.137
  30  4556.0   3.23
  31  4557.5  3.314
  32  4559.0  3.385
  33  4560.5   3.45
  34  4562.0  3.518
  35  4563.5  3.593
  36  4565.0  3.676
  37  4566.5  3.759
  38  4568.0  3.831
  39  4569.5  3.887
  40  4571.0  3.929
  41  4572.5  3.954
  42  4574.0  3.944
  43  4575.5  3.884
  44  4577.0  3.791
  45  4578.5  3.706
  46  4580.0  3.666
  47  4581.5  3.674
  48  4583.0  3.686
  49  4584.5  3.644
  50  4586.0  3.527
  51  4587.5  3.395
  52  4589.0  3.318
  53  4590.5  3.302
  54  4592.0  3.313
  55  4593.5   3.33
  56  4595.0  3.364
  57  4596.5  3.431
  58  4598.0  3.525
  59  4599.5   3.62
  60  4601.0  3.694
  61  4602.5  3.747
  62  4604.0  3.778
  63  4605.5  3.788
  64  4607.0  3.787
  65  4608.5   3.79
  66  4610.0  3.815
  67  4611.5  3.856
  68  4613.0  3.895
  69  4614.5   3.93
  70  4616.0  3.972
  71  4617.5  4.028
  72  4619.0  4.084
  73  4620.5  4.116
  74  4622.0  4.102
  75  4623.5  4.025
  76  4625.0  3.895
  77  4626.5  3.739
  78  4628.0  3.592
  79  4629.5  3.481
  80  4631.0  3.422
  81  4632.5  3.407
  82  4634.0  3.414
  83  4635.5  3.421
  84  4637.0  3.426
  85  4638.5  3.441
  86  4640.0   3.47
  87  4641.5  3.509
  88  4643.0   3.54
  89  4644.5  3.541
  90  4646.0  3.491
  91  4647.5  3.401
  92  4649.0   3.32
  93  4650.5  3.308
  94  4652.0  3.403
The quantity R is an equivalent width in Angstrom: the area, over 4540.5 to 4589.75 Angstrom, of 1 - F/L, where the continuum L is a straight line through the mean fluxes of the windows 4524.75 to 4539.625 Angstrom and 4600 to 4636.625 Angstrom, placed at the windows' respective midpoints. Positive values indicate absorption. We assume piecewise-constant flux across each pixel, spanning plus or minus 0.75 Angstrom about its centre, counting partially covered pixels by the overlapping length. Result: -4.3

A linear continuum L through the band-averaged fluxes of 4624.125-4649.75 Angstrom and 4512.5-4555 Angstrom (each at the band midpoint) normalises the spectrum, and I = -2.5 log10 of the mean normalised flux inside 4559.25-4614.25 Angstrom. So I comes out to -0.12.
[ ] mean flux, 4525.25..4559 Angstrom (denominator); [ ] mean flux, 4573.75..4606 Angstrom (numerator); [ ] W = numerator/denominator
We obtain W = 1.2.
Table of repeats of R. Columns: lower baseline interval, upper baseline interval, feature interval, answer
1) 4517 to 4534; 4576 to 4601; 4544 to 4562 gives -0.3 Angstrom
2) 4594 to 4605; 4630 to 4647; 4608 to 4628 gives -2.3 Angstrom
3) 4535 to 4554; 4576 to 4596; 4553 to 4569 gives -0.8 Angstrom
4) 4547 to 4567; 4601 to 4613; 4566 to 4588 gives -1.6 Angstrom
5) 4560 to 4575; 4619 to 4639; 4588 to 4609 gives 0.9 Angstrom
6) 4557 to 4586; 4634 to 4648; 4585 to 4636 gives -1.5 Angstrom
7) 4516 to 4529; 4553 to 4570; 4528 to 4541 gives 0.6 Angstrom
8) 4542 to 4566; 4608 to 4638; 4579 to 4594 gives 0.1 Angstrom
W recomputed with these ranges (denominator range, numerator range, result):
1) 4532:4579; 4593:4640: 1.09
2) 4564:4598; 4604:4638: 1.04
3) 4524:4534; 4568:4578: 1.41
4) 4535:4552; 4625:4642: 1.11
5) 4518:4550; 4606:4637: 1.26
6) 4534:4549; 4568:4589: 1.18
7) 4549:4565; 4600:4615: 1.16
